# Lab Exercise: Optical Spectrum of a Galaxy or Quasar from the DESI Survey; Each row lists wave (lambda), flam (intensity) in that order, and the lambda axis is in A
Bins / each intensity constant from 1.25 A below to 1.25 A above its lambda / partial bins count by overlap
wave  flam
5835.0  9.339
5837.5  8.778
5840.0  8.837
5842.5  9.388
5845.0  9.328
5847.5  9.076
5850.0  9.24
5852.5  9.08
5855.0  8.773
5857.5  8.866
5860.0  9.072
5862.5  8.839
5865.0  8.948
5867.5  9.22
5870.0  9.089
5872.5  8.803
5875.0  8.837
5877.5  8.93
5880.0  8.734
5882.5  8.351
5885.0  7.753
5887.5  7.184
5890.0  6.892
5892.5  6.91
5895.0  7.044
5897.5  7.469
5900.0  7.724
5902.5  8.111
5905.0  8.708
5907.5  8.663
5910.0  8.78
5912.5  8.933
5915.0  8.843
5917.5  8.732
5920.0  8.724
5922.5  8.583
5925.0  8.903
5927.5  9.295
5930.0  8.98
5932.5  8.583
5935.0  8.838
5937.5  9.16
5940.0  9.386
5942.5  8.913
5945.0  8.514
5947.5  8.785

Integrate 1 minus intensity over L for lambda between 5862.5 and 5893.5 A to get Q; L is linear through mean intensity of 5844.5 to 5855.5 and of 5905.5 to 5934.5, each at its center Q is 2.3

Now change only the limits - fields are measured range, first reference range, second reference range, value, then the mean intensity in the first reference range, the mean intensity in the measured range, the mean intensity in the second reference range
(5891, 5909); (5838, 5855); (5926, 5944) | 2.48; 9.11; 7.81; 9.01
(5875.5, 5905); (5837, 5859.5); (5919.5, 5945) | 3.88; 9.05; 7.81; 8.92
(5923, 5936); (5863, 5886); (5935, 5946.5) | 0.05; 8.75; 8.9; 8.97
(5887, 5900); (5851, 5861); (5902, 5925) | 2.42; 8.95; 7.15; 8.71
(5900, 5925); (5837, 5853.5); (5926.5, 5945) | 1.05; 9.12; 8.64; 8.98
